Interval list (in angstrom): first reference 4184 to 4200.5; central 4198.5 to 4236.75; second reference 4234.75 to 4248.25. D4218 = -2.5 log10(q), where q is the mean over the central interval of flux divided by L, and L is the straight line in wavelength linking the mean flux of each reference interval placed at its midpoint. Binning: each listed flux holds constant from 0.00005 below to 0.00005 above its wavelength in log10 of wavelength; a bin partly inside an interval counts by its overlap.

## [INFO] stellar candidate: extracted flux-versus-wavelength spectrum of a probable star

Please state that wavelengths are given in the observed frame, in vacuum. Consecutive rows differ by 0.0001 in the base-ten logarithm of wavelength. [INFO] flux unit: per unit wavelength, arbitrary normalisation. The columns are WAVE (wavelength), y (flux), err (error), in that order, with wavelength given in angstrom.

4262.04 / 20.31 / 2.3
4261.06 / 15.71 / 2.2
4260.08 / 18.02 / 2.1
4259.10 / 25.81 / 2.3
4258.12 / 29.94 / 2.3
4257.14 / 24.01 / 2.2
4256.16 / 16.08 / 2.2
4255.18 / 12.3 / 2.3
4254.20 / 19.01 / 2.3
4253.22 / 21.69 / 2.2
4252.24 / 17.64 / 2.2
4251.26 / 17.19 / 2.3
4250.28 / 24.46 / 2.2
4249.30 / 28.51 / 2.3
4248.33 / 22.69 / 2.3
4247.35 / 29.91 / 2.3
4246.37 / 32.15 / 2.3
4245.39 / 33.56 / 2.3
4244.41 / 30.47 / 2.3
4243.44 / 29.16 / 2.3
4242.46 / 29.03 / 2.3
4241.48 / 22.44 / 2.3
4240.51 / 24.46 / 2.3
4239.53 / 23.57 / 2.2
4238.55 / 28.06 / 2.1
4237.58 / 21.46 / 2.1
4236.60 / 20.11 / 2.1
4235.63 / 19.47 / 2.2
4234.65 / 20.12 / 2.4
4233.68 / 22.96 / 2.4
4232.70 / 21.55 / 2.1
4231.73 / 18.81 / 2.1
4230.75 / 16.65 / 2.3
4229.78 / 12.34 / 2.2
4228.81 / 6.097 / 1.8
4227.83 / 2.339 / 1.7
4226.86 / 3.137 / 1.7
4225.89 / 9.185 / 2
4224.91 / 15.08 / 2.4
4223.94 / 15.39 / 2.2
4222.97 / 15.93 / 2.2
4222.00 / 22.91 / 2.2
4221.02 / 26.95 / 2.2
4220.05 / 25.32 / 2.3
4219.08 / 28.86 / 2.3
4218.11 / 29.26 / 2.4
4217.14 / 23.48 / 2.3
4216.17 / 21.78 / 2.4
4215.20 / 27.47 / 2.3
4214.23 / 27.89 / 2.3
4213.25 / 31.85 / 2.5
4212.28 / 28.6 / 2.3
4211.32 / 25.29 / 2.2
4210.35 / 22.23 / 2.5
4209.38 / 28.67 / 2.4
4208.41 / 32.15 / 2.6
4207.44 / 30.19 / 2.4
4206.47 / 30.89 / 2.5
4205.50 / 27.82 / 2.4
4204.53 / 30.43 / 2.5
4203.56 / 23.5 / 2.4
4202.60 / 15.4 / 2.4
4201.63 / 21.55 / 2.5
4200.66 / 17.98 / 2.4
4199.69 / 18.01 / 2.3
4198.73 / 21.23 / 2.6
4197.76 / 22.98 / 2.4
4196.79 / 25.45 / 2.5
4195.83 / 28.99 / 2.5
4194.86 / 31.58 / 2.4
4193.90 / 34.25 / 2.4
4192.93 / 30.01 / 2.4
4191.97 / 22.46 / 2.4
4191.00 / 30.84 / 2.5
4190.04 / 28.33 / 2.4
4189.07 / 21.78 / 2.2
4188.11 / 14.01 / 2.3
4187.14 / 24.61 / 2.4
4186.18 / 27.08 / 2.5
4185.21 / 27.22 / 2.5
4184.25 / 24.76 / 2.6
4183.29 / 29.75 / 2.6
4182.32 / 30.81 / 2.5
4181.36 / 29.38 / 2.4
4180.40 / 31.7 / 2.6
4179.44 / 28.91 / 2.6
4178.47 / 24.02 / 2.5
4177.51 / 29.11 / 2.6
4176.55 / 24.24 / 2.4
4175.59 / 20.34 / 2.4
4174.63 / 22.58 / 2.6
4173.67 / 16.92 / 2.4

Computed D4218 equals 0.20 mag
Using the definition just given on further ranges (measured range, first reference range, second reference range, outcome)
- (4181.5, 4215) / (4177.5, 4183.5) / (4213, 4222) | 0.07 mag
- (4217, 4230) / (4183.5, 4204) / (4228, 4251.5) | 0.37 mag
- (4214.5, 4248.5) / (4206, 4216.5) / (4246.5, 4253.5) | 0.19 mag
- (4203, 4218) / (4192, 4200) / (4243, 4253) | -0.04 mag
